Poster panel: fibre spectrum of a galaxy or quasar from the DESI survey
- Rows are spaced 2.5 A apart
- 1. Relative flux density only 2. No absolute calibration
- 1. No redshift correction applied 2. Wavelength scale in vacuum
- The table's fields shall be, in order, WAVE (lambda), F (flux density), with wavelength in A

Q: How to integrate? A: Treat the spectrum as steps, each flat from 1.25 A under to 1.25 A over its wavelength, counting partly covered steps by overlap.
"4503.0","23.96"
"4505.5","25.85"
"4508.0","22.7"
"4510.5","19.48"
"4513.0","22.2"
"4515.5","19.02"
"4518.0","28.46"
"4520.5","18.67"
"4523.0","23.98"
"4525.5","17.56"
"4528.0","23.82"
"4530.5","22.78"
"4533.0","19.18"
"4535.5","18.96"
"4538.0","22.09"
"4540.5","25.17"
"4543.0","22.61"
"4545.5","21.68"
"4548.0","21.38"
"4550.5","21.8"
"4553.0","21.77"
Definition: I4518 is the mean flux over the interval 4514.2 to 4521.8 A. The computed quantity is 22.1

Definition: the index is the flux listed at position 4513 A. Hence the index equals 22.2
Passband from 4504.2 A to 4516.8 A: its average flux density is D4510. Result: 21.9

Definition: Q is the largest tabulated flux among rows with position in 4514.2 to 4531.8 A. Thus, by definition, 28.46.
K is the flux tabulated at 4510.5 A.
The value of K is 19.48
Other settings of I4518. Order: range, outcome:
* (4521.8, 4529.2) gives 21.8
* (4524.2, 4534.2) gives 20.9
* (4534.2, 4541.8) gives 22.1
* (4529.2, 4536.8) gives 20.3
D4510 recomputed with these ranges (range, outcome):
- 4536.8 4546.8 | 22.9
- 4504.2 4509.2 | 24.3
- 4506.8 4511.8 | 21.1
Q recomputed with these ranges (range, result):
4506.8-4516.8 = 22.7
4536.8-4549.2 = 25.17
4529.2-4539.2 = 22.78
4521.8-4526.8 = 23.98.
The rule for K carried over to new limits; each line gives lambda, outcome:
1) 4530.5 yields 22.78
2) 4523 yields 23.98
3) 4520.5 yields 18.67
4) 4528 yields 23.82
